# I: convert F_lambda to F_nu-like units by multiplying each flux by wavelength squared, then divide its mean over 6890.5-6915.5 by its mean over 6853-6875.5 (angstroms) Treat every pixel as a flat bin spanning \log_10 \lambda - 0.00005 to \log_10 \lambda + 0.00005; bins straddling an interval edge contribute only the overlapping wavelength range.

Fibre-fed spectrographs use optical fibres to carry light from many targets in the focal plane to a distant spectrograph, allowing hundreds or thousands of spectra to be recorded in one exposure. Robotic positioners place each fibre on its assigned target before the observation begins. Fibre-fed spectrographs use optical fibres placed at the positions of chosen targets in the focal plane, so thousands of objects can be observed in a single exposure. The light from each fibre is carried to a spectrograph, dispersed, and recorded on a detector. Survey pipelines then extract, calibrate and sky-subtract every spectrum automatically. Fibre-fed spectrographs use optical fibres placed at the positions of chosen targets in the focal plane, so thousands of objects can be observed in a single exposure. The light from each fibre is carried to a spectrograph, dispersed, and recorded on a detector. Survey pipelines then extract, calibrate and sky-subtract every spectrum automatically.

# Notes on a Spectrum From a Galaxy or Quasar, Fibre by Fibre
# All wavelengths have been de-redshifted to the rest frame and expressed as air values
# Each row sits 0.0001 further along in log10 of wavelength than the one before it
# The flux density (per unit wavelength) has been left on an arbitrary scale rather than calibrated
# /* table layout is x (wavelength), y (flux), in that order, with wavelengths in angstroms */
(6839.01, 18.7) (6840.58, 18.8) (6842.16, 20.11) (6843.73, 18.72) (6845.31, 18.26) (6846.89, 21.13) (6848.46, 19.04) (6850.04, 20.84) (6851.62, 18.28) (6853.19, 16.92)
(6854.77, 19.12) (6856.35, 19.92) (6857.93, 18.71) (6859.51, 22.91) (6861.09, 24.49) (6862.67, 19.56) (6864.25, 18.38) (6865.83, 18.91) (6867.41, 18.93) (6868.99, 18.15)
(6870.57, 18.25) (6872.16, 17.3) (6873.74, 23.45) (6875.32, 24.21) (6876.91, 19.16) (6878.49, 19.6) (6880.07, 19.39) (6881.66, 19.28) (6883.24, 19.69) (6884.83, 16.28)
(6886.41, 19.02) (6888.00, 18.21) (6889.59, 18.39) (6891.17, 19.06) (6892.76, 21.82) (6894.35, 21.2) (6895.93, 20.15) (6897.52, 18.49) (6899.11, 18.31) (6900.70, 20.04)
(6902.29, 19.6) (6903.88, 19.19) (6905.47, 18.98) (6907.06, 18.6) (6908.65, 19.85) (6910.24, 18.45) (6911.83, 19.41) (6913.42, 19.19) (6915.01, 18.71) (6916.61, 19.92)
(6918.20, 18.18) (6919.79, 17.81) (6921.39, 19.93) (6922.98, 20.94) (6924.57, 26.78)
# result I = 0.99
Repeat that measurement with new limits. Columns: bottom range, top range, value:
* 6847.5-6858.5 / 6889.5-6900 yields 1.05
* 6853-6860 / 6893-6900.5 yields 1.02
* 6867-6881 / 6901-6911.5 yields 0.98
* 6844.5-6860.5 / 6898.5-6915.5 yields 0.99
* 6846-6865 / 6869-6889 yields 0.98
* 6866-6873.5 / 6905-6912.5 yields 1.04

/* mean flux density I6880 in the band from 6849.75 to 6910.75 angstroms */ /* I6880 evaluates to 19.5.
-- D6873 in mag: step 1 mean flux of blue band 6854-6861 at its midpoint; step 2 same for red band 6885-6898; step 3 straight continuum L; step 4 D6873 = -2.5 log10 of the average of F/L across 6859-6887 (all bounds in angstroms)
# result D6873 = 0.014 mag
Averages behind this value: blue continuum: 20.6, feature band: 19.8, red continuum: 19.4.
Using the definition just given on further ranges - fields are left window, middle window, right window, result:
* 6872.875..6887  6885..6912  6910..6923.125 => 0.02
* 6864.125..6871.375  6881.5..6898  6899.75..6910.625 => -0.02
